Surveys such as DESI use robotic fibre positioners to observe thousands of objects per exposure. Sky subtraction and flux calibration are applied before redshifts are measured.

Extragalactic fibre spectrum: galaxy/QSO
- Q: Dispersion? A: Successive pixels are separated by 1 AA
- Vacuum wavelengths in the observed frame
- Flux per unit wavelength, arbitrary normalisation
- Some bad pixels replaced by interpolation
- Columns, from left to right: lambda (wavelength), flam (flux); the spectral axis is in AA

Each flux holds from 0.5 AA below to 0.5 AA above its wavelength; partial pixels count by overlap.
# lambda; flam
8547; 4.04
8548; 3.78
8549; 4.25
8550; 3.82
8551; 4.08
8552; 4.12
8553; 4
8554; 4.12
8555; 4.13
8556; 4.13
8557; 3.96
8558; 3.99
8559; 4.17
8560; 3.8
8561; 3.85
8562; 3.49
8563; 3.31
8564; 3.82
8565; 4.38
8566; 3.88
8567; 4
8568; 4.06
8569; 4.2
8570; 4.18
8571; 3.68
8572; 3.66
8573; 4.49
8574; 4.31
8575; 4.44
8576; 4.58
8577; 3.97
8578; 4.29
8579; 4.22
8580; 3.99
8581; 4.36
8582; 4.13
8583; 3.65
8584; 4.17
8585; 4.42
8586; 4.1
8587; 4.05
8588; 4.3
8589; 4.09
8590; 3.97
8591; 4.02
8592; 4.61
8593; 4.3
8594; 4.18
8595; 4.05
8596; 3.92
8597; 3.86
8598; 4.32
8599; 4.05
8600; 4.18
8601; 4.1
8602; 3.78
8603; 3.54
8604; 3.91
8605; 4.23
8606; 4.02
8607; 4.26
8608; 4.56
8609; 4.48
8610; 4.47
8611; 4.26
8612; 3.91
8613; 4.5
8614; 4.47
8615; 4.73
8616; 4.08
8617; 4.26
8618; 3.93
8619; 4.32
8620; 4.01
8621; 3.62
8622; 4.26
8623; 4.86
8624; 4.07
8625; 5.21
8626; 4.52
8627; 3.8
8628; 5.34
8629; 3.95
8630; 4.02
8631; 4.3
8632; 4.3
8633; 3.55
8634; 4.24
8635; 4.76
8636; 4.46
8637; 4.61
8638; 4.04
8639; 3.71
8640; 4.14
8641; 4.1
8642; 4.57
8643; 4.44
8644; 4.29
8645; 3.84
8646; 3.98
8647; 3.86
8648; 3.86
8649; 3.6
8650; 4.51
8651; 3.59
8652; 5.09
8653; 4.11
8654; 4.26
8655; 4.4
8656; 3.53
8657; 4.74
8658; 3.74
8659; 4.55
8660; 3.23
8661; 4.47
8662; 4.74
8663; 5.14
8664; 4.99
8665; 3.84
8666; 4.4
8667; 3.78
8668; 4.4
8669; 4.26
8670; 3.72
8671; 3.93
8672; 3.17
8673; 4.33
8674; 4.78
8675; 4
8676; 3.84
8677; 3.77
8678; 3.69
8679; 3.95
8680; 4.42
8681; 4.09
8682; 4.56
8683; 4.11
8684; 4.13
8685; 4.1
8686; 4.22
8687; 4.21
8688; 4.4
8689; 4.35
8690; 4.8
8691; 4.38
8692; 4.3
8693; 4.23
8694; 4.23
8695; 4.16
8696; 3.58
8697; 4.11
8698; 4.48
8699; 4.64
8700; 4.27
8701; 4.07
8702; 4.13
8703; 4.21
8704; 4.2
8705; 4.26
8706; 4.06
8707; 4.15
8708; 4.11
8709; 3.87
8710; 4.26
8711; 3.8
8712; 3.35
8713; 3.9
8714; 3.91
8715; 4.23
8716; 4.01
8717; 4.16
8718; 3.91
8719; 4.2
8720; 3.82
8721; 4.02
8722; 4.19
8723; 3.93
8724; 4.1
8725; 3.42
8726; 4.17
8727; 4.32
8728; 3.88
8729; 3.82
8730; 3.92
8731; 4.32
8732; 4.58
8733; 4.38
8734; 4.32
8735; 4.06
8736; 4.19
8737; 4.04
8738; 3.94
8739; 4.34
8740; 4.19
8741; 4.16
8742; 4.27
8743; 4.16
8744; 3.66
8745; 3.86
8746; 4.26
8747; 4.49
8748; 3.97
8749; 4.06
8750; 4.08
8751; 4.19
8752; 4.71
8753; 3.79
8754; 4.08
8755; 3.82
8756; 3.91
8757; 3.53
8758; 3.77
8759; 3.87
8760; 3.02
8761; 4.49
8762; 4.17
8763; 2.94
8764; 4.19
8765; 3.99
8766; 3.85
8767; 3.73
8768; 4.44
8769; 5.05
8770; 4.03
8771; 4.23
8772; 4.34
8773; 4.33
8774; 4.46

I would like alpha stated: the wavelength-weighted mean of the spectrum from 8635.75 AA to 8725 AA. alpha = 4.14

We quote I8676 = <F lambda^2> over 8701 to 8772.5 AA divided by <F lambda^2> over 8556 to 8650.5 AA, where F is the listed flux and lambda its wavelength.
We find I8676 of 1.01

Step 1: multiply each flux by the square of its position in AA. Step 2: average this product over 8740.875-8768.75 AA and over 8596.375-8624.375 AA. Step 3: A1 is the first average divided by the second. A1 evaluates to 0.99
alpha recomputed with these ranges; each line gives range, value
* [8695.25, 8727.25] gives 4.06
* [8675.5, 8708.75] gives 4.19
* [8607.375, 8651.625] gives 4.24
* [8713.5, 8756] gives 4.09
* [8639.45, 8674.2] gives 4.18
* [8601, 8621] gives 4.18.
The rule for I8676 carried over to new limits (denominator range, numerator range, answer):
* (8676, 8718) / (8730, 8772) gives 1.00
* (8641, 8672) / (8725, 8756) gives 1.01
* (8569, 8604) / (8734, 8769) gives 1.02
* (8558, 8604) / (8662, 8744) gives 1.05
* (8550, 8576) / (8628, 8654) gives 1.06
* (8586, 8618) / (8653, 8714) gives 1.02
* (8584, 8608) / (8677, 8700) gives 1.05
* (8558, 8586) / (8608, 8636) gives 1.08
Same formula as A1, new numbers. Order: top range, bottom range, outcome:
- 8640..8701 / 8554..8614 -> 1.04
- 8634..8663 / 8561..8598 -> 1.05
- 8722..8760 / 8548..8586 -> 1.04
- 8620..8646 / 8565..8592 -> 1.04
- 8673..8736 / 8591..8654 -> 1.00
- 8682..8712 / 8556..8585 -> 1.07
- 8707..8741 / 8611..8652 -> 0.98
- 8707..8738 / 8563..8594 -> 1.01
